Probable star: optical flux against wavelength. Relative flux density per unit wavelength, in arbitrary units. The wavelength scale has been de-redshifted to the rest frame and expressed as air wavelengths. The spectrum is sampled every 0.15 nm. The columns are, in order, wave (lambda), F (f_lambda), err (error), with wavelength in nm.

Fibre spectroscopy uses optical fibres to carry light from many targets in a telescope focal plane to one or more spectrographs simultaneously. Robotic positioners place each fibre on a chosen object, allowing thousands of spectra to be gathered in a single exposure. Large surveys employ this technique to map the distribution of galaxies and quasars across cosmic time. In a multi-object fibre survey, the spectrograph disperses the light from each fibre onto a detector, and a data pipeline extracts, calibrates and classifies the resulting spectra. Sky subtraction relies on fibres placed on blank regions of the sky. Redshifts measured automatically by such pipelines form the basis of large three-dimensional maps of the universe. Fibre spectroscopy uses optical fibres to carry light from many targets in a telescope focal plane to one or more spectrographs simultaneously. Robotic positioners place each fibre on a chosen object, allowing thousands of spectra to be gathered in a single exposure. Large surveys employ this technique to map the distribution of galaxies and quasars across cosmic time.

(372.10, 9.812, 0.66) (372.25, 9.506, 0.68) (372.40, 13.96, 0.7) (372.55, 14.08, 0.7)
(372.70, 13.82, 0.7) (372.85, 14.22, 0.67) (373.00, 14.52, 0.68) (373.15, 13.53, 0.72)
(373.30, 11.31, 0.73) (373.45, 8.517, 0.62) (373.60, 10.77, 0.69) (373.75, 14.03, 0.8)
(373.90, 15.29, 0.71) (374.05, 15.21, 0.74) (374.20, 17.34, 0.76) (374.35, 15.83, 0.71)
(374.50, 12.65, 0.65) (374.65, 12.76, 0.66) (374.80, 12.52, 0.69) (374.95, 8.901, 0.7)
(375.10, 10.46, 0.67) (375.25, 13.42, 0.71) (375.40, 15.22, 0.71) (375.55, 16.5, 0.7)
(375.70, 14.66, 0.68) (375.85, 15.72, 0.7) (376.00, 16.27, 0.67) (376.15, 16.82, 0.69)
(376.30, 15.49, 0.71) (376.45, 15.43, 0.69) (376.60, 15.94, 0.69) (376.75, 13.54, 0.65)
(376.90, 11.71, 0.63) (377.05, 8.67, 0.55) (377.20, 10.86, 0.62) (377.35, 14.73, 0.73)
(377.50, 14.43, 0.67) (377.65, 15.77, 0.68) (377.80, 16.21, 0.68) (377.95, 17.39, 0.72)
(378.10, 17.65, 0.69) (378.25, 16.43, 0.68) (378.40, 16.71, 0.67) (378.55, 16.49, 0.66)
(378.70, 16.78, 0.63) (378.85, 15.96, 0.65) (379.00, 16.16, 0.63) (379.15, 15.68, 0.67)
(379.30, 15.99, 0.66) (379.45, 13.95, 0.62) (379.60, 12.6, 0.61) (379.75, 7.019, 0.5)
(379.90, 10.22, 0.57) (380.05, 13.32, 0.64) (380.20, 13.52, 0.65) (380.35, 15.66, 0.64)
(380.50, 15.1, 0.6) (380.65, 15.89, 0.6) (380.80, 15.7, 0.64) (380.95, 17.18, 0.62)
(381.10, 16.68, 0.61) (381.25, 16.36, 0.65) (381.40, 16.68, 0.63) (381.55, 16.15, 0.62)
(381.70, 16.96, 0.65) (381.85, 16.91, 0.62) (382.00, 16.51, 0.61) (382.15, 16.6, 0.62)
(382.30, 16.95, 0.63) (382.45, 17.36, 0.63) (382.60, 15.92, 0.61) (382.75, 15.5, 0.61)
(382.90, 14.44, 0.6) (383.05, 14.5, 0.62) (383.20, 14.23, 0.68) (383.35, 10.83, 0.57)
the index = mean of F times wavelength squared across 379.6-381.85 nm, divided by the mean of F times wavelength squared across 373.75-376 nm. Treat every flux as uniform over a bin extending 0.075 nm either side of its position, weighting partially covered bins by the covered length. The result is 1.1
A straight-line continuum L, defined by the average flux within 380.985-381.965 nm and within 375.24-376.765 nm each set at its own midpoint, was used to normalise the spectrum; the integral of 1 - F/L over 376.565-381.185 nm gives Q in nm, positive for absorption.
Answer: 0.42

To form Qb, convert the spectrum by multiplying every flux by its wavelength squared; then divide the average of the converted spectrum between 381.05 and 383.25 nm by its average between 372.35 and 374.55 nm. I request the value 1.23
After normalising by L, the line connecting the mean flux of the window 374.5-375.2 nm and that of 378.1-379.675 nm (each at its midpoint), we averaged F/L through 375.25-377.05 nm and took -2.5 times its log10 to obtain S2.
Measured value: -0.17 mag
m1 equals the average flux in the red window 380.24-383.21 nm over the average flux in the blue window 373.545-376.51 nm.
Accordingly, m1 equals 1.1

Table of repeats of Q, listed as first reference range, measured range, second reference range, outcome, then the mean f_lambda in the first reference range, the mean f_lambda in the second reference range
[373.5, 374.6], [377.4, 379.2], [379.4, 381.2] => -0.288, 14.3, 13.9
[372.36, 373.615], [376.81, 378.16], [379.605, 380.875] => -0.105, 12.8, 13.3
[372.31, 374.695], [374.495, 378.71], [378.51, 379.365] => 0.169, 13.6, 16.2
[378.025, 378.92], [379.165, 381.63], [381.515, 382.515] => 0.325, 16.7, 16.8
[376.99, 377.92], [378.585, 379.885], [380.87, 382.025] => 0.072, 13.7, 16.7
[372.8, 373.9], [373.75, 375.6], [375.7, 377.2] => -0.077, 12.6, 14.2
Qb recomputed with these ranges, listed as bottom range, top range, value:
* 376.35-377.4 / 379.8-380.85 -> 1.10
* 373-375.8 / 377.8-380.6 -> 1.14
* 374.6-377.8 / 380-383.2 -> 1.18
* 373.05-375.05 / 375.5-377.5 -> 1.12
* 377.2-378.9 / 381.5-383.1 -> 1.03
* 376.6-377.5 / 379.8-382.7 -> 1.29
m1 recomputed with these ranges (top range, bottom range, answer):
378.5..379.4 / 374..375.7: 1.17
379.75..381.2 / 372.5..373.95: 1.11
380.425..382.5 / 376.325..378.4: 1.13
